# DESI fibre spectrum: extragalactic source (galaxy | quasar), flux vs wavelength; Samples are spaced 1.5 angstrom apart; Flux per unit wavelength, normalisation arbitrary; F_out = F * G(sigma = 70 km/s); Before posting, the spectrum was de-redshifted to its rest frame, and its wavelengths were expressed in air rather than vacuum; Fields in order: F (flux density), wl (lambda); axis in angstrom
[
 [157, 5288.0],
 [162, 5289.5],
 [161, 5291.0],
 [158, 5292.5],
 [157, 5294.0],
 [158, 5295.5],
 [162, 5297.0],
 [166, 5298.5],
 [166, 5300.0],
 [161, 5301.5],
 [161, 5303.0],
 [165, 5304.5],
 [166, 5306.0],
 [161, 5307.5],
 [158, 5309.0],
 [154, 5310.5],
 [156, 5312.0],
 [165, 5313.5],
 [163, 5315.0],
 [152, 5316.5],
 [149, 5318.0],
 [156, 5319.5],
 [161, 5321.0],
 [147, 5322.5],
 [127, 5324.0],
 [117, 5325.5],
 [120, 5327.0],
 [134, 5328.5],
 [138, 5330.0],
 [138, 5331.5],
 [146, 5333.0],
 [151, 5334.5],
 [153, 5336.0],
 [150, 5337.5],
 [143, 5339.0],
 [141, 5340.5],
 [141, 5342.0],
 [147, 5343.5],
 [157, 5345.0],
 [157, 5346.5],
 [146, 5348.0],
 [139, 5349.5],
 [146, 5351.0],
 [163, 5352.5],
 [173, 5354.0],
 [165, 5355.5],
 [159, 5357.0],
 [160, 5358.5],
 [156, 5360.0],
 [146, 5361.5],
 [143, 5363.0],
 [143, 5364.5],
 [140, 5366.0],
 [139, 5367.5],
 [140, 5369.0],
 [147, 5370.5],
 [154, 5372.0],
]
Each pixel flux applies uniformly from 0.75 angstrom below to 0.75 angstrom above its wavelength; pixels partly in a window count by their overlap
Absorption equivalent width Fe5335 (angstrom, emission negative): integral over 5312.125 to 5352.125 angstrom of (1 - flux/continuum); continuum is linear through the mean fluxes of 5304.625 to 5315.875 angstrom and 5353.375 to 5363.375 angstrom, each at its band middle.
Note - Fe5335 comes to 3.4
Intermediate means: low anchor 161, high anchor 158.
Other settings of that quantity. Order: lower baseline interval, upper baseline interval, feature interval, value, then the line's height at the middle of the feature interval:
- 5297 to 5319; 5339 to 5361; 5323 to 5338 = 1.8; 156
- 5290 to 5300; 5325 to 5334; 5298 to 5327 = -1.5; 147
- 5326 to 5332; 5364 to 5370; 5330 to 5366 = -3.7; 136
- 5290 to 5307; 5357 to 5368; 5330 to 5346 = 0.7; 153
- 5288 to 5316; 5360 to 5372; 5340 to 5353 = 0.1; 149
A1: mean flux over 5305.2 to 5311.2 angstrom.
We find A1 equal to 160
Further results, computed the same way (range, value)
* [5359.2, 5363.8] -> 148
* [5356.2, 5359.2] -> 160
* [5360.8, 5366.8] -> 143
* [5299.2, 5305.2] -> 163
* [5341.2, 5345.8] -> 148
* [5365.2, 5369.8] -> 140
